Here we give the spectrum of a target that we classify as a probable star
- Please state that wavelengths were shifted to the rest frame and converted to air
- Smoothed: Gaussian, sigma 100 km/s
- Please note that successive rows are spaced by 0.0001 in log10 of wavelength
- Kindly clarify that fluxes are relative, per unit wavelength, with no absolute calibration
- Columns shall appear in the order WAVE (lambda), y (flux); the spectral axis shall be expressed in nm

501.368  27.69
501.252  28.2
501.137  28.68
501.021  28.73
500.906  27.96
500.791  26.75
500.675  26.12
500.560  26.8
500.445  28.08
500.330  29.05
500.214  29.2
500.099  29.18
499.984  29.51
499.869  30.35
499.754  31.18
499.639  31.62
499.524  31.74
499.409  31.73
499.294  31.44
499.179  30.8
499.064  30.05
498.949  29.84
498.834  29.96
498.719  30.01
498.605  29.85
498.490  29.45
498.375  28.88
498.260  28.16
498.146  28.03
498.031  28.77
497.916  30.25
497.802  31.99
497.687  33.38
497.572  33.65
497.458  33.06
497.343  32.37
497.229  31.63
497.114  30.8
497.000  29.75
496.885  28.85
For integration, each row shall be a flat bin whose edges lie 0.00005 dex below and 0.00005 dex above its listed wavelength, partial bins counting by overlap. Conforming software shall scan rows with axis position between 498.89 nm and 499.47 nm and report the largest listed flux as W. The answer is 31.73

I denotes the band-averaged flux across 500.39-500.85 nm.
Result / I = 26.9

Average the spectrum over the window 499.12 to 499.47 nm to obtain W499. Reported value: 31.3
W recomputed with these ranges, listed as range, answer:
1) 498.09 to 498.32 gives 28.16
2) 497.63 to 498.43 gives 33.38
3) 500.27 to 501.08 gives 29.05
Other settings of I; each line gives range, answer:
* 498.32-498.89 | 29.6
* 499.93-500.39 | 29.2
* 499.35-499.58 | 31.7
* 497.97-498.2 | 28.4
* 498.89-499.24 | 30.2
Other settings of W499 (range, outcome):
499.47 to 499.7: 31.7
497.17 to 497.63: 32.6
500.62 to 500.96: 26.9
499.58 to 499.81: 31.4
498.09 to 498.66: 28.9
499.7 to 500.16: 30.1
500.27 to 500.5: 28.5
